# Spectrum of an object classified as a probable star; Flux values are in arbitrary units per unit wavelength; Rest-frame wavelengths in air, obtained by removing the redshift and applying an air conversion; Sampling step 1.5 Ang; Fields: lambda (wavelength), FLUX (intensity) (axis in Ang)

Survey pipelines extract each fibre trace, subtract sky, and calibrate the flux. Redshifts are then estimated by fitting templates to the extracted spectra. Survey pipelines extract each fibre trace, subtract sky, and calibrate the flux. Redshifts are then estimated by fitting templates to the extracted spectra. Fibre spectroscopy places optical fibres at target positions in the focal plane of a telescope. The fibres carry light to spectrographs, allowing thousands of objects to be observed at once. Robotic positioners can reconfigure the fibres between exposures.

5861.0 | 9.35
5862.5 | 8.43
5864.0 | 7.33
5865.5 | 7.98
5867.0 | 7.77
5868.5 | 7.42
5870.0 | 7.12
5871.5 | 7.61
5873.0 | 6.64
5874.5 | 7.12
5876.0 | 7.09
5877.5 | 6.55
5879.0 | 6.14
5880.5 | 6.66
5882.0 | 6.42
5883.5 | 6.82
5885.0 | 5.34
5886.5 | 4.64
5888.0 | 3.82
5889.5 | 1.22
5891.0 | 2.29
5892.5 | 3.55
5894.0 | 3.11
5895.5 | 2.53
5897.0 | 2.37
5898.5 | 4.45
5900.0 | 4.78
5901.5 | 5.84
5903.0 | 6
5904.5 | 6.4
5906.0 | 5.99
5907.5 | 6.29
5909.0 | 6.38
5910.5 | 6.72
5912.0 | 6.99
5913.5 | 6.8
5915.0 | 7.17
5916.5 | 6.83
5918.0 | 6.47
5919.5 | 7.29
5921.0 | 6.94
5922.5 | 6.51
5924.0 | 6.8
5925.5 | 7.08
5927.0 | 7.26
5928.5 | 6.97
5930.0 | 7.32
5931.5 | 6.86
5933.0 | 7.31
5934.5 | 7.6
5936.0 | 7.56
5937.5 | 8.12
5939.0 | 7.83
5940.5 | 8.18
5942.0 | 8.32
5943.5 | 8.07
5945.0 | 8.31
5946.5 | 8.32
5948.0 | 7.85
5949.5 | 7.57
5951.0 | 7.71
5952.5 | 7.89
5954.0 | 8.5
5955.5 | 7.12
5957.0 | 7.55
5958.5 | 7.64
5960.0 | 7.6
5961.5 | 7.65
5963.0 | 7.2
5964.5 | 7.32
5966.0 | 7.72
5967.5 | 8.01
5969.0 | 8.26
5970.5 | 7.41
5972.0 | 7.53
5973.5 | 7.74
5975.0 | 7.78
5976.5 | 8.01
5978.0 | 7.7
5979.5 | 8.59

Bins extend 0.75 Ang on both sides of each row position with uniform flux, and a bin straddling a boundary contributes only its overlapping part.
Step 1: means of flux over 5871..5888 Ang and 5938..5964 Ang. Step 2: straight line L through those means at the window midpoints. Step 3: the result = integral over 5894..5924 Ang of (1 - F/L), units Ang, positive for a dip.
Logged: 4.7 Ang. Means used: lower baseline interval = 6.32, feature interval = 5.89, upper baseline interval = 7.84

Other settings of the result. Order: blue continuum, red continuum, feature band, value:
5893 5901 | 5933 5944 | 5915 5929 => -1.8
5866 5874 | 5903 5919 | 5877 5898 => 8.0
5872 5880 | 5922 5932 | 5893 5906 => 4.5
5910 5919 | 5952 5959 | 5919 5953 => -1.1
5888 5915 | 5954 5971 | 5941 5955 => -2.2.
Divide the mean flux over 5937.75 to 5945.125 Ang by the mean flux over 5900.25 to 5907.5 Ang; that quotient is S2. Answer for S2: 1.36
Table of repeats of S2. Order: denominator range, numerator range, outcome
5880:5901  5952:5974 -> 1.86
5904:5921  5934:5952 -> 1.19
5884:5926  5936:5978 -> 1.45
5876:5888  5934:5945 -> 1.33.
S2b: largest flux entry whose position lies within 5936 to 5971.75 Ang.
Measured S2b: 8.5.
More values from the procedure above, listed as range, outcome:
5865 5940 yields 8.12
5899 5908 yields 6.4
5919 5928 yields 7.29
